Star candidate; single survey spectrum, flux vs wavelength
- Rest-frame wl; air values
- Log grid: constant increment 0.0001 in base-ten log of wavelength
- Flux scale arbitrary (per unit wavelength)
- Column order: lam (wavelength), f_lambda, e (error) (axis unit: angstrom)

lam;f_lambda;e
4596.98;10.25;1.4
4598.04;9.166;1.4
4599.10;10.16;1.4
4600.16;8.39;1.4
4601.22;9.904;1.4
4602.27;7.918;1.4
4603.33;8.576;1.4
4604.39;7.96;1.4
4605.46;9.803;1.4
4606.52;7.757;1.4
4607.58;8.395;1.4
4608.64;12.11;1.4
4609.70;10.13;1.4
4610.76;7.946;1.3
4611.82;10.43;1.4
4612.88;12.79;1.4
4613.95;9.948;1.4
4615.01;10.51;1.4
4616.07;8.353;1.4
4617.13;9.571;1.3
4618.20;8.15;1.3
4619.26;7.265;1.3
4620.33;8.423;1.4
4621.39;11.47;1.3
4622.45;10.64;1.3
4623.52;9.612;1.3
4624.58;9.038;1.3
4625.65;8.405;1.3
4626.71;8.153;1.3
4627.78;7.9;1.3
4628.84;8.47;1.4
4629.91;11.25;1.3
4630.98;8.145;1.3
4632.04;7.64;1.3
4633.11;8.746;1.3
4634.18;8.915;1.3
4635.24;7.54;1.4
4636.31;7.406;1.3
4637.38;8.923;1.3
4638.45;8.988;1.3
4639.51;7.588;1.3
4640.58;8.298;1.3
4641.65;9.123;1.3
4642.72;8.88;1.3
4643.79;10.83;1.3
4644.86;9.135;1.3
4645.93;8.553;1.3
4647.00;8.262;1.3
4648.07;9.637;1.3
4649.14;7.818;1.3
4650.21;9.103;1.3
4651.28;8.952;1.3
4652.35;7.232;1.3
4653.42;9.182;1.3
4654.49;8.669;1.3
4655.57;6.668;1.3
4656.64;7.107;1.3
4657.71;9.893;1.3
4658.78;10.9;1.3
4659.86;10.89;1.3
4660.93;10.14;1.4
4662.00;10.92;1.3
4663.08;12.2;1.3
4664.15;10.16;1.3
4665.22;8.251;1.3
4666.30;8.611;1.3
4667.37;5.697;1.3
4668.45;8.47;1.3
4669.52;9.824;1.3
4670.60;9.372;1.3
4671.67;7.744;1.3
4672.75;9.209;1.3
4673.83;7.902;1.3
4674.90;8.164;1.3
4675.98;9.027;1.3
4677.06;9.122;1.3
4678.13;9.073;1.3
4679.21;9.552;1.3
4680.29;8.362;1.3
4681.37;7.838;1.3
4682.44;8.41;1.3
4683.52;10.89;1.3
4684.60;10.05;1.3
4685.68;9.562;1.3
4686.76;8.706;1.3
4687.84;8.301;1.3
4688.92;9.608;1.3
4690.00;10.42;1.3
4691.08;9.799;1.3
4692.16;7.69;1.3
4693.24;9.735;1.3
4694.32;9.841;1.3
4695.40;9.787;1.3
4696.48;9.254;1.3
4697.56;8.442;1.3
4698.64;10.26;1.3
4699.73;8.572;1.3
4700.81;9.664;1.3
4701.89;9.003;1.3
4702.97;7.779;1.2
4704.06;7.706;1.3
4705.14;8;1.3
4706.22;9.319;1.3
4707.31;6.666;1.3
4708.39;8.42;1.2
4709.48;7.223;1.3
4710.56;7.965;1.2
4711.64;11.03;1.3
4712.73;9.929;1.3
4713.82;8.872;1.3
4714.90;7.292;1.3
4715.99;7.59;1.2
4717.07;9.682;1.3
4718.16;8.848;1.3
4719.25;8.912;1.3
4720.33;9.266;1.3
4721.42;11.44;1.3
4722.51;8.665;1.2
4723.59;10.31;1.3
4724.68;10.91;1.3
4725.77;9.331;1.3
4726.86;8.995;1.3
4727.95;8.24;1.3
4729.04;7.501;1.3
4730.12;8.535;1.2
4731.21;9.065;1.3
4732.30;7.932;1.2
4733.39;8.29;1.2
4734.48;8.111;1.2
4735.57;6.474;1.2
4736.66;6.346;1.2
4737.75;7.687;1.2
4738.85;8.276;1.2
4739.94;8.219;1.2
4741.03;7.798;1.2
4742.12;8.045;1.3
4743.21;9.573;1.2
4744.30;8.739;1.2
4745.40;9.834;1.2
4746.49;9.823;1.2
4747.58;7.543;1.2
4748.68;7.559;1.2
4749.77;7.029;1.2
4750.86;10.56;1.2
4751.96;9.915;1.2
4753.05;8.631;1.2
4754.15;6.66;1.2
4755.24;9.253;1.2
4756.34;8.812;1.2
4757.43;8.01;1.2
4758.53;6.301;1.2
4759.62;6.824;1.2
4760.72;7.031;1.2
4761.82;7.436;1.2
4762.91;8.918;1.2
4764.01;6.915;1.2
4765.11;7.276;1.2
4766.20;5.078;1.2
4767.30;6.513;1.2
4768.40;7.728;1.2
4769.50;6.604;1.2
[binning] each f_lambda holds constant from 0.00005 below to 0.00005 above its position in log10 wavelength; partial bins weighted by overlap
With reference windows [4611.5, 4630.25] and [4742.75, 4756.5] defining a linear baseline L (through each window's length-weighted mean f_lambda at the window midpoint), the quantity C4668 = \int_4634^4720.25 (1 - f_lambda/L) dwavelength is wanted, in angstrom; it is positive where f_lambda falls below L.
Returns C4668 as 2.28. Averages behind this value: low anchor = 9.43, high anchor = 8.75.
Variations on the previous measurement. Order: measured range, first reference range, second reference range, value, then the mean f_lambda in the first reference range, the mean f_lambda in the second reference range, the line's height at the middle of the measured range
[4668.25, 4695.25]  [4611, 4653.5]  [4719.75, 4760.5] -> -1.0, 8.97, 8.49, 8.75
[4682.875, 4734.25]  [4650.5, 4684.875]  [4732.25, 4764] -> -2.7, 9.01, 8.11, 8.55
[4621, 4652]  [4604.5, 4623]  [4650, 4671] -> 1.7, 9.59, 9.11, 9.36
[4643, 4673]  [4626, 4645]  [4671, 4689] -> -0.9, 8.65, 8.9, 8.78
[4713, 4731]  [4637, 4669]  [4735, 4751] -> -1.5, 8.97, 8.18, 8.36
